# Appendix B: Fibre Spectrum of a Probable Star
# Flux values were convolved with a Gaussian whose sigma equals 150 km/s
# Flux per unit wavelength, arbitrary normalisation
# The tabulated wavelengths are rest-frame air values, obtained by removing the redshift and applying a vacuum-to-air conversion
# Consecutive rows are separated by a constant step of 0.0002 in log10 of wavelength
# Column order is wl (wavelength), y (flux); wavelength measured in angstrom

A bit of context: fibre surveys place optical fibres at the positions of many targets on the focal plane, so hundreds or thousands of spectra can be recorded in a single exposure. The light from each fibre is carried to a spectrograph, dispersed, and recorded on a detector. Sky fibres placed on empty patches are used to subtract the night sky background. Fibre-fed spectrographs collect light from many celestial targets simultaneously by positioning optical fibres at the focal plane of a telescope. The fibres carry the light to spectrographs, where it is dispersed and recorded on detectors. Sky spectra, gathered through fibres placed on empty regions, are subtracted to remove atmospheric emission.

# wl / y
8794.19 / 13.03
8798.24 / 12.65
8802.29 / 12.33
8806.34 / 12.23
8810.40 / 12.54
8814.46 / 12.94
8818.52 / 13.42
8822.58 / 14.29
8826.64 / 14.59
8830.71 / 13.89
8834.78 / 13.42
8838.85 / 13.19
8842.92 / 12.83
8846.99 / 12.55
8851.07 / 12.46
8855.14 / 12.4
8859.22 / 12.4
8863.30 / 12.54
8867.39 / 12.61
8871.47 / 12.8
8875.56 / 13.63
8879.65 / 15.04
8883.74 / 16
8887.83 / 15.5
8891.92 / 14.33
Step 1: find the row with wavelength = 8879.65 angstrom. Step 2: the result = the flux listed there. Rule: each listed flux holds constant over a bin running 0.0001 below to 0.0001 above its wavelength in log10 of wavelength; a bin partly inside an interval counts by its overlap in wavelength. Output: 15.04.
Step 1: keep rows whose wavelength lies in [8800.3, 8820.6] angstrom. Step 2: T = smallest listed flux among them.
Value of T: 12.23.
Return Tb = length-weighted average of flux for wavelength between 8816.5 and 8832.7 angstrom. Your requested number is 14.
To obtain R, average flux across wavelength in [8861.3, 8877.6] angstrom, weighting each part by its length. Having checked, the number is 12.9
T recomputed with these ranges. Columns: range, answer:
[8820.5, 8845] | 12.83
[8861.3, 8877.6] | 12.54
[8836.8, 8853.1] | 12.46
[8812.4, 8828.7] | 12.94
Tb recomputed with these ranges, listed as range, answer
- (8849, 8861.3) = 12.4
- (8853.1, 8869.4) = 12.5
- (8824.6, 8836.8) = 14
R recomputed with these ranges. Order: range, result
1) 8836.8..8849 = 12.9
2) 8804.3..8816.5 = 12.6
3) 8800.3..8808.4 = 12.3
